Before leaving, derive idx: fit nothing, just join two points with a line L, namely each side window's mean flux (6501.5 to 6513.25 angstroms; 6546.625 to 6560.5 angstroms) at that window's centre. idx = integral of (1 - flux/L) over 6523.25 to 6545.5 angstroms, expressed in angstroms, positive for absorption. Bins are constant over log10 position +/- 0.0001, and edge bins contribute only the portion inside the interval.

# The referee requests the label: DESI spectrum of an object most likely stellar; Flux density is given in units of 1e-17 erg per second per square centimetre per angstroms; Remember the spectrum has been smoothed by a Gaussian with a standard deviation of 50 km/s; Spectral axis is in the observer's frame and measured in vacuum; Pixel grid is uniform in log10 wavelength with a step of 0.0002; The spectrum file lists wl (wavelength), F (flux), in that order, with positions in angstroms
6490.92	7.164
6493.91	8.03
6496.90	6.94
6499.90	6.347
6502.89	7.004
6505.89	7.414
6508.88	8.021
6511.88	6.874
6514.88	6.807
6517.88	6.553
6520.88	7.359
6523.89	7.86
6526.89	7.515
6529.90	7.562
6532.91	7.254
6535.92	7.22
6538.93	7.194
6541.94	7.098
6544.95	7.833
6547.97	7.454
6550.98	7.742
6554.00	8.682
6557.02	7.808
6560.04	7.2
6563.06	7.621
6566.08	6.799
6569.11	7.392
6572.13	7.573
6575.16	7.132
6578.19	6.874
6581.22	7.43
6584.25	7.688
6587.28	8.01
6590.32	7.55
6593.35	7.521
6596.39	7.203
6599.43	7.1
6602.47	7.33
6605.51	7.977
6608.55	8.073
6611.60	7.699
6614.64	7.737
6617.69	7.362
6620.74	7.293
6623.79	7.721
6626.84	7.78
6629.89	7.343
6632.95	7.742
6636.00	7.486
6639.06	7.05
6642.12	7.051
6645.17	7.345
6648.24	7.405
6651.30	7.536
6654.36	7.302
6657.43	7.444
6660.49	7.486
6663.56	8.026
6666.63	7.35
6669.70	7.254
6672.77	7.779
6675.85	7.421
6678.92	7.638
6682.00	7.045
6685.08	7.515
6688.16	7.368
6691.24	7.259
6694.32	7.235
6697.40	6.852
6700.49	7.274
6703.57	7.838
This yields 0.6 angstroms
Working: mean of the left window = 7.34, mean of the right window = 7.83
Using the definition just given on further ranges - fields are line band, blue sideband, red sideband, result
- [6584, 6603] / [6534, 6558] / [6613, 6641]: 0.2 angstroms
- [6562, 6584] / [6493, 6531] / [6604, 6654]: 0.3 angstroms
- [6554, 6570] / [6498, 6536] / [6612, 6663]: -0.4 angstroms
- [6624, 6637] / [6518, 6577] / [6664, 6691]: -0.3 angstroms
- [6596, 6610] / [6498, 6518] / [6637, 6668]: -0.6 angstroms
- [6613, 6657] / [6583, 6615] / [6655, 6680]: 0.8 angstroms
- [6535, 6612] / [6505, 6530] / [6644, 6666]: -1.2 angstroms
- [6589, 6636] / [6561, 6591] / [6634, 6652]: -1.3 angstroms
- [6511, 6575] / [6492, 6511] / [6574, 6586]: -1.0 angstroms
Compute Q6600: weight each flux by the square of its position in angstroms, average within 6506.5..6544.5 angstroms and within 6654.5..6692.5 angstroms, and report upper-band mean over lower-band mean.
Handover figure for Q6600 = 1.07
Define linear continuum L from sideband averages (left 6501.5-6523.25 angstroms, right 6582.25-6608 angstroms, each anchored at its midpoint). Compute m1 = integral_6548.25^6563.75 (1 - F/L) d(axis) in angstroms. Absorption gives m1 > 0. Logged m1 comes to -0.9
